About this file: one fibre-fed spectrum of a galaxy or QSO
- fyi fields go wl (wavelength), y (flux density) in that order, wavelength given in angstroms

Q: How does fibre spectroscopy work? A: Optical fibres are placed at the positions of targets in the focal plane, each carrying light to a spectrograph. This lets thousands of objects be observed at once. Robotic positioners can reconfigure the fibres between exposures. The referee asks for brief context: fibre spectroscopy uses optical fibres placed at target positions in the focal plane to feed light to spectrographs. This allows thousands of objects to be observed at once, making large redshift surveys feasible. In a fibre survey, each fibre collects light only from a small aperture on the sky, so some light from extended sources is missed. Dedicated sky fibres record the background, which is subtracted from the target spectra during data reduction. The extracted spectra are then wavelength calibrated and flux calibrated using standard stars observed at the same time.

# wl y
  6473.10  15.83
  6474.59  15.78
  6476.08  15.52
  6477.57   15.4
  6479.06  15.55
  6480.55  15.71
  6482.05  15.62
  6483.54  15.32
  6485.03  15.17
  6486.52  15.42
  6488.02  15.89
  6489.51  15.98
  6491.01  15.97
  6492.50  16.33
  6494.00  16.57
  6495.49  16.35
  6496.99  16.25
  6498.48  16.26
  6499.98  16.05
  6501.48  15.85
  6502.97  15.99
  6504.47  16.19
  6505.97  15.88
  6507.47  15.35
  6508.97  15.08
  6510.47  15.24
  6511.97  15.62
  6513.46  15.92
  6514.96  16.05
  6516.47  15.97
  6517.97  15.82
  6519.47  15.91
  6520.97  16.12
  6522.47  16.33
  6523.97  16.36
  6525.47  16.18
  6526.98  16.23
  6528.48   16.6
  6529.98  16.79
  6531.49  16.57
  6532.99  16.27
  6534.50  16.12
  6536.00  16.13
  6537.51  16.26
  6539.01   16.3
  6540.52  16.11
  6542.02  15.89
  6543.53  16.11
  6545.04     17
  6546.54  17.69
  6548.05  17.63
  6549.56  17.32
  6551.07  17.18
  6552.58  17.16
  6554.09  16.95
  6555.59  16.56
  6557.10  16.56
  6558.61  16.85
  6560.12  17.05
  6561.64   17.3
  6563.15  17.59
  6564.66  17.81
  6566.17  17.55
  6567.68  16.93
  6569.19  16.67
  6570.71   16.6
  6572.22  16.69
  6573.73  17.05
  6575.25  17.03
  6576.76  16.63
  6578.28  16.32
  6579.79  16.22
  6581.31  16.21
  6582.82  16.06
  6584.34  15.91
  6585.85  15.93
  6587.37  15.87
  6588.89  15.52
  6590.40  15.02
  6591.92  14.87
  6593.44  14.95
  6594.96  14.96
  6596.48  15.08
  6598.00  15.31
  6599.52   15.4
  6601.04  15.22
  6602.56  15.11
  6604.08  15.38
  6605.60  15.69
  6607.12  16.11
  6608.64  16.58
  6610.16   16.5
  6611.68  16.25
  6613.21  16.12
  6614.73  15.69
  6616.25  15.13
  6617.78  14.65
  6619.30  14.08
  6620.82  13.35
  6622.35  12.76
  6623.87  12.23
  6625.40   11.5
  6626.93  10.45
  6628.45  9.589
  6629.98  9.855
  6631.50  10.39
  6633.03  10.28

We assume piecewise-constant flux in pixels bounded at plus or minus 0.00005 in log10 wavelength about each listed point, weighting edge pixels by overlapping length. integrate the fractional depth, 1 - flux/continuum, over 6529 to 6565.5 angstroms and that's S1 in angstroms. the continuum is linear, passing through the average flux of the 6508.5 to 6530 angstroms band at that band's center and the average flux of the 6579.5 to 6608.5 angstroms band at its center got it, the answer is -2.3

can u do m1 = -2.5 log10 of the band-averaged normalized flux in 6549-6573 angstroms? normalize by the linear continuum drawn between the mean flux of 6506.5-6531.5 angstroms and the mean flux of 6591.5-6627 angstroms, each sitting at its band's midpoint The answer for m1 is -0.11 mag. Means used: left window 16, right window 14.8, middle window 17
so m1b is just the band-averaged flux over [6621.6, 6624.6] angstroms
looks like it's 12.5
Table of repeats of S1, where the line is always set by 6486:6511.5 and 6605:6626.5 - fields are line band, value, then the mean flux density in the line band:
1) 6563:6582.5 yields -2.18 angstroms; 16.8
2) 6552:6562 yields -1.04 angstroms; 16.9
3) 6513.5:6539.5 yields -1.01 angstroms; 16.2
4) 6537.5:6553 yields -1.39 angstroms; 16.8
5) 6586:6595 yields -0.19 angstroms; 15.3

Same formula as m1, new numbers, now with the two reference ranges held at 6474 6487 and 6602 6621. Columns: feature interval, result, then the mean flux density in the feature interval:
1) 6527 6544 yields -0.05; 16.3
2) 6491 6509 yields -0.04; 16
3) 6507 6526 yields -0.02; 15.9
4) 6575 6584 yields -0.06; 16.4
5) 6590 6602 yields 0.03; 15.1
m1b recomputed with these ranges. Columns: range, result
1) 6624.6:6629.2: 10.5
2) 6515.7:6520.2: 15.9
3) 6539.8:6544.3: 16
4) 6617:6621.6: 14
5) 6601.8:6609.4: 15.8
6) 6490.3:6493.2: 16.2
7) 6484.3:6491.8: 15.7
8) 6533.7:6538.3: 16.2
